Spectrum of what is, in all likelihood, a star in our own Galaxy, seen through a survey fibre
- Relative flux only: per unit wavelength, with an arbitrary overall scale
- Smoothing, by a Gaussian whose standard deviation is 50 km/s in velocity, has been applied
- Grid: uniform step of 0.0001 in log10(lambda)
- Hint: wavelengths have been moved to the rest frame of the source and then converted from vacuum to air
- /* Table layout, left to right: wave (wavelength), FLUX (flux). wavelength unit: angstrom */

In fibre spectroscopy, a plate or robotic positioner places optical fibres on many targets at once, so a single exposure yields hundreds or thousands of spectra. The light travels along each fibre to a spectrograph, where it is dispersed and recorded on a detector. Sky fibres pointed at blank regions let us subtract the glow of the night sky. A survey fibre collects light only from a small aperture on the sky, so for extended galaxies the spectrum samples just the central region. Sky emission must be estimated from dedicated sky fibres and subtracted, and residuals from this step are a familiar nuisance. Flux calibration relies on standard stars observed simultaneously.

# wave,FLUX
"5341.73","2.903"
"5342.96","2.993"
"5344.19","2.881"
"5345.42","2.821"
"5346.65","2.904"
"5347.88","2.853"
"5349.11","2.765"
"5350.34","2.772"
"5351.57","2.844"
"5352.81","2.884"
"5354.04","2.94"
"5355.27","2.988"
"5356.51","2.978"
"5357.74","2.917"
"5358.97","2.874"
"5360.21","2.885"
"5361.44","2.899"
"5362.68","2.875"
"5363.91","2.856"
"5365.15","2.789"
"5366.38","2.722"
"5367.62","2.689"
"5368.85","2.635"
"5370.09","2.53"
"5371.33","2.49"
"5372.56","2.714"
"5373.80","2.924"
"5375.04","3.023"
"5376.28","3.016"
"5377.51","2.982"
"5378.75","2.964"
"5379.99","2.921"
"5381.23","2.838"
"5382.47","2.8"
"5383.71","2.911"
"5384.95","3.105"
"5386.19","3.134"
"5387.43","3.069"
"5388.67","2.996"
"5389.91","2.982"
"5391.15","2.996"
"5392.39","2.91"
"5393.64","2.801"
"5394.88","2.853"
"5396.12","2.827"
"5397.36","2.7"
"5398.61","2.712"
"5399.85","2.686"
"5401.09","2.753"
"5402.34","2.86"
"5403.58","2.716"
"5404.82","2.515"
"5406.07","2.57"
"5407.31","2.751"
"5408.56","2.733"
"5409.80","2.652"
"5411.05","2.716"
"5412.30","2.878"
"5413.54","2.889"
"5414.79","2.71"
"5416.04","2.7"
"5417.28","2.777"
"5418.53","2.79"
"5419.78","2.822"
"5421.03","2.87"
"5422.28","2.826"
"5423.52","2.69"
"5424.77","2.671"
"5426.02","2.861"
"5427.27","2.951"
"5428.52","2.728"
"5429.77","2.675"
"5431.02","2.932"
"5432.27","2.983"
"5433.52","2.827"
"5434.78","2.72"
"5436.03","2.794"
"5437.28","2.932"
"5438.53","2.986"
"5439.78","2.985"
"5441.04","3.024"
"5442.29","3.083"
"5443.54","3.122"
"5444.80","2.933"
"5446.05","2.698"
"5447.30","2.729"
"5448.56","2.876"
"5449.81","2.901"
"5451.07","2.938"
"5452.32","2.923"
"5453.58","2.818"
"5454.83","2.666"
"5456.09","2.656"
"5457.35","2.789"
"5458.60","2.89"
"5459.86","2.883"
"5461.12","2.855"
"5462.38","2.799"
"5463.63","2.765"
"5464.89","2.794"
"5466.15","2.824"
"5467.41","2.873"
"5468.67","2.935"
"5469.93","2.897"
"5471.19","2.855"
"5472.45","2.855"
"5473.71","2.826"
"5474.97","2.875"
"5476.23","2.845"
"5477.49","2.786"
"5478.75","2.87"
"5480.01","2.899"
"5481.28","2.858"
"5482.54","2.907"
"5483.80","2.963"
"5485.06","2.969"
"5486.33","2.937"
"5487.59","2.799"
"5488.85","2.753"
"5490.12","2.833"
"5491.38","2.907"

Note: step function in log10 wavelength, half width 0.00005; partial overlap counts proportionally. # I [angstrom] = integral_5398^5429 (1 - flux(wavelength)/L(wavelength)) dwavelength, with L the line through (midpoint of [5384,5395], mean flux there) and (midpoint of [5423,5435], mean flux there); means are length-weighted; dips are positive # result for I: 1.3 angstrom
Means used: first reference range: 2.99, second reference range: 2.81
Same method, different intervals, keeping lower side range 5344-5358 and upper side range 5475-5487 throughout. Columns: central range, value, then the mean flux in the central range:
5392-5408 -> 0.80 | 2.74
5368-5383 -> 0.33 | 2.82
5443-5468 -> 0.46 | 2.84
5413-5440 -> 0.61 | 2.82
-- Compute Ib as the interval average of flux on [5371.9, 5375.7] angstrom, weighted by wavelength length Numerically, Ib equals 2.88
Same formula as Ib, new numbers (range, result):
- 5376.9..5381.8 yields 2.92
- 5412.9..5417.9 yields 2.77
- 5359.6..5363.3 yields 2.89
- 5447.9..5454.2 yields 2.89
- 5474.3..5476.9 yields 2.86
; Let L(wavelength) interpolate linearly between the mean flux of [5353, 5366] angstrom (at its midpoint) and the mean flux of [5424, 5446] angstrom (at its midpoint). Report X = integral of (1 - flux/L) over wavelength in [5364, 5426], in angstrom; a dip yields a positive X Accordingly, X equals 1.79 angstrom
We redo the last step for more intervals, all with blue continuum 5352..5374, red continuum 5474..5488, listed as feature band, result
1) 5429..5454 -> -0.31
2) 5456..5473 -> 0.20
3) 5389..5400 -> -0.05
